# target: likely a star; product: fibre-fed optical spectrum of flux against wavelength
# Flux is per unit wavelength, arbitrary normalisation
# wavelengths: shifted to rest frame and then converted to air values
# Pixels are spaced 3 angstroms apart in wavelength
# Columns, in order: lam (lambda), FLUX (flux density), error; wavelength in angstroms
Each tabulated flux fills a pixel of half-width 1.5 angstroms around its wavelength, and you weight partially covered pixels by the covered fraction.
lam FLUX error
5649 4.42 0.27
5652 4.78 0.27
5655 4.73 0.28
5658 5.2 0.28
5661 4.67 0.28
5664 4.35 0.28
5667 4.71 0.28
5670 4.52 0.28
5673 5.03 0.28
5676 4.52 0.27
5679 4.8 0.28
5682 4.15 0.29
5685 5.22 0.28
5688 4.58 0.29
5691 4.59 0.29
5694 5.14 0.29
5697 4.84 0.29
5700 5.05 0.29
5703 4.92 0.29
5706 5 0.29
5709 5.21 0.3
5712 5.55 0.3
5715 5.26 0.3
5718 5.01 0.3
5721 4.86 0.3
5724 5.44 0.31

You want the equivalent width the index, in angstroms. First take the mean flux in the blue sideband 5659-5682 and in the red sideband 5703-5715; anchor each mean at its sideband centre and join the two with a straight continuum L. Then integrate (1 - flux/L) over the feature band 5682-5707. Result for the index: 0.6 angstroms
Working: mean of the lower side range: 4.64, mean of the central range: 4.87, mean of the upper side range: 5.21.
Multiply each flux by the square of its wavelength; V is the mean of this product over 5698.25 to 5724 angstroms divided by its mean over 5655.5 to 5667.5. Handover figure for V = 1.10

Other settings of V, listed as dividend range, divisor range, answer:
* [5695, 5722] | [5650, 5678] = 1.09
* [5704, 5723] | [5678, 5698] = 1.09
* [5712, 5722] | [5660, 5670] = 1.14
